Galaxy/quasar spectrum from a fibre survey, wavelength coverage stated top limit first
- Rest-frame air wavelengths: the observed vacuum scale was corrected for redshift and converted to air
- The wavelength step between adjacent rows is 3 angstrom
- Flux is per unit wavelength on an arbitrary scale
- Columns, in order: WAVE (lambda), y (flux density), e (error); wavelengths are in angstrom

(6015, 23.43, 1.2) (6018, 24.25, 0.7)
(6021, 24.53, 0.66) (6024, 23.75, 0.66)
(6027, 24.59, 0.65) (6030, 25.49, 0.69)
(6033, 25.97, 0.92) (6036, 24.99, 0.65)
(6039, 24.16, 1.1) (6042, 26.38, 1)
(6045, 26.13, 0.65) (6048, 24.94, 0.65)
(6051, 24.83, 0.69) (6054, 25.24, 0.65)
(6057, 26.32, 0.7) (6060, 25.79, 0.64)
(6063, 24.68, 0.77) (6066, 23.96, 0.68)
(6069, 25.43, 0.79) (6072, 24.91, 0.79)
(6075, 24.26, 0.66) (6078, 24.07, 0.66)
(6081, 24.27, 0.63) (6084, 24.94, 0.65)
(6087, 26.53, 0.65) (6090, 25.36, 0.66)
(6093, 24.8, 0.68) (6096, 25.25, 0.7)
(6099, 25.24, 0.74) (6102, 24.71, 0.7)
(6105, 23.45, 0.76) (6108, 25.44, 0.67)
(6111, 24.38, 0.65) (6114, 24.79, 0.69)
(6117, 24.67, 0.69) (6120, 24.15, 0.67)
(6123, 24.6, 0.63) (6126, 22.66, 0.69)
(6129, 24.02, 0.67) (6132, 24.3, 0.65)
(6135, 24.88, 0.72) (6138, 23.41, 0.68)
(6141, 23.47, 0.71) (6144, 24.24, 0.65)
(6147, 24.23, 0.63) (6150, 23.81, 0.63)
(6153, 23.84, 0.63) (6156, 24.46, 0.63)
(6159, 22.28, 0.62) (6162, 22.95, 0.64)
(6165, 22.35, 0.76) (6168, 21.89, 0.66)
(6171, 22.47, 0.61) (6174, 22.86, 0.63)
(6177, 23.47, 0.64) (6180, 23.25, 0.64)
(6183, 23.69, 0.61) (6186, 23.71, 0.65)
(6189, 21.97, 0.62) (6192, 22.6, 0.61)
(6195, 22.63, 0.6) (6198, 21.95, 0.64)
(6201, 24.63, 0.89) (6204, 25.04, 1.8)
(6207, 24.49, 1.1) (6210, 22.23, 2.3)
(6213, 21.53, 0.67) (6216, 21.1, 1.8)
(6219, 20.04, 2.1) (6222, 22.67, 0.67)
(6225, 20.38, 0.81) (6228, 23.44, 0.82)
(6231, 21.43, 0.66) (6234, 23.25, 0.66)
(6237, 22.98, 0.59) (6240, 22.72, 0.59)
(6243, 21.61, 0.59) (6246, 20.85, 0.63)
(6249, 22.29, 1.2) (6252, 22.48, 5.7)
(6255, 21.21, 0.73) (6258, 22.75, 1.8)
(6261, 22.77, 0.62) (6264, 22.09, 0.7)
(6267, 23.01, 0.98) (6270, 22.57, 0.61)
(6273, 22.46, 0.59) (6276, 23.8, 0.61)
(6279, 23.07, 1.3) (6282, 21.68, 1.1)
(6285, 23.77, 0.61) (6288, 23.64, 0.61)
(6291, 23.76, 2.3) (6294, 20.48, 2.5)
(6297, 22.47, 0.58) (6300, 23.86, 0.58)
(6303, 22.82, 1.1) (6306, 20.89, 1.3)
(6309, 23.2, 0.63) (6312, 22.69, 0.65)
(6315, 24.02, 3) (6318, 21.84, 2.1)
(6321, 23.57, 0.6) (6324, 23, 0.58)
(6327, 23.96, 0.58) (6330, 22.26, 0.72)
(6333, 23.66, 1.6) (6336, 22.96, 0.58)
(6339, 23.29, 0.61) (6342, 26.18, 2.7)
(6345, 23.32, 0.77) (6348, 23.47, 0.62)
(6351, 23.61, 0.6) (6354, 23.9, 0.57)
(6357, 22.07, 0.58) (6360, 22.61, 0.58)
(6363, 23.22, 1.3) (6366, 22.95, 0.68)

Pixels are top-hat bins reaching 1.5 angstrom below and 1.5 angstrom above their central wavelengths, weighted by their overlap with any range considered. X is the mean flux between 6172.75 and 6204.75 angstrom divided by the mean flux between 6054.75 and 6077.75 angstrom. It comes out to 0.9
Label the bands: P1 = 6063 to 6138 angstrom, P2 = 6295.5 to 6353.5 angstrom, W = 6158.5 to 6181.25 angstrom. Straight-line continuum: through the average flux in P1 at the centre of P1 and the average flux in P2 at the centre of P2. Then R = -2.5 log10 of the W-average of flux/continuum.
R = 0.07 mag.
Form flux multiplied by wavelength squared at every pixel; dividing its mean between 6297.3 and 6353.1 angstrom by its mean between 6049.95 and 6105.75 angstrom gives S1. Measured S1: 1.01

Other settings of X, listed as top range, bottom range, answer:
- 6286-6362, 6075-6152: 0.94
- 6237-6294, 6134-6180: 0.97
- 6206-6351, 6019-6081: 0.91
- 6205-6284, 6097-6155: 0.92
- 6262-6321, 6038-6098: 0.91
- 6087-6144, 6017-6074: 0.98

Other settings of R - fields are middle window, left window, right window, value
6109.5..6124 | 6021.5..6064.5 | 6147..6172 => -0.029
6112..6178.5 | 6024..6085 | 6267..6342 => 0.030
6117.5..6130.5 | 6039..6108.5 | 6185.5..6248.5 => 0.010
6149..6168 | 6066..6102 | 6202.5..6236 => 0.017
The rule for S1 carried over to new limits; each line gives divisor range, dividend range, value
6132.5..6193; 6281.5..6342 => 1.03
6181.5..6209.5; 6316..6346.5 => 1.05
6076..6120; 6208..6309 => 0.95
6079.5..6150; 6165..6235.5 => 0.95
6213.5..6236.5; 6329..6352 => 1.12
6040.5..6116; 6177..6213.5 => 0.96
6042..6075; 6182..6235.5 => 0.94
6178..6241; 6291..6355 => 1.06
